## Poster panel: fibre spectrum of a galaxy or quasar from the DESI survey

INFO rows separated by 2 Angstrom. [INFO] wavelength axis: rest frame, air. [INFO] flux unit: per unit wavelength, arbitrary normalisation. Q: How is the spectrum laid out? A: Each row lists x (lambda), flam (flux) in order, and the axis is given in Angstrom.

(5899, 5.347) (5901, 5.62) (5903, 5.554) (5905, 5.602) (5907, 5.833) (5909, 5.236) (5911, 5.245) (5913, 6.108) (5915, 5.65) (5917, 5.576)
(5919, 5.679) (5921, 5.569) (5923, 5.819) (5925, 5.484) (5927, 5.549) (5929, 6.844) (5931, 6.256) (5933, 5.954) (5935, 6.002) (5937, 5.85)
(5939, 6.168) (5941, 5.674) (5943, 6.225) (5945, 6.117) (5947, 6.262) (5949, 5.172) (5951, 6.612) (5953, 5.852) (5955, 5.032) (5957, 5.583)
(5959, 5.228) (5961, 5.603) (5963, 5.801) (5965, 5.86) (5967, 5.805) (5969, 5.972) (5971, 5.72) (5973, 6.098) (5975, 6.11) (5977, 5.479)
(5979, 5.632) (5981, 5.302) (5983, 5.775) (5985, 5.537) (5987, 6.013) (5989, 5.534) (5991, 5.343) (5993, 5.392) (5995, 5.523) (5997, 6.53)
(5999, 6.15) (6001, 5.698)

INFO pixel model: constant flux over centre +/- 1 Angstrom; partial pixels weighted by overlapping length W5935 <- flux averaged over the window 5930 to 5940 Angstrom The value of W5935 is 6.05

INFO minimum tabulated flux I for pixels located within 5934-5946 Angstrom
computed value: 5.674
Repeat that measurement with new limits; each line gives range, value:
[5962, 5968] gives 5.801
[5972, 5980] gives 5.479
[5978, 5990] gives 5.302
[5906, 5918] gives 5.236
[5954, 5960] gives 5.032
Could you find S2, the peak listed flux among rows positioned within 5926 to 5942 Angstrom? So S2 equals 6.844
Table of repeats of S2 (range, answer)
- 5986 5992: 6.013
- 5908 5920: 6.108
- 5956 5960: 5.583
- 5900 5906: 5.62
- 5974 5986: 6.11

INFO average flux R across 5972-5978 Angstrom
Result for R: 5.9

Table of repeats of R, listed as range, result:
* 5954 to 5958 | 5.31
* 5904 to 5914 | 5.6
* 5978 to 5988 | 5.65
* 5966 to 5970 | 5.89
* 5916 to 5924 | 5.66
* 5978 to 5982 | 5.47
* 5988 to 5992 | 5.44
